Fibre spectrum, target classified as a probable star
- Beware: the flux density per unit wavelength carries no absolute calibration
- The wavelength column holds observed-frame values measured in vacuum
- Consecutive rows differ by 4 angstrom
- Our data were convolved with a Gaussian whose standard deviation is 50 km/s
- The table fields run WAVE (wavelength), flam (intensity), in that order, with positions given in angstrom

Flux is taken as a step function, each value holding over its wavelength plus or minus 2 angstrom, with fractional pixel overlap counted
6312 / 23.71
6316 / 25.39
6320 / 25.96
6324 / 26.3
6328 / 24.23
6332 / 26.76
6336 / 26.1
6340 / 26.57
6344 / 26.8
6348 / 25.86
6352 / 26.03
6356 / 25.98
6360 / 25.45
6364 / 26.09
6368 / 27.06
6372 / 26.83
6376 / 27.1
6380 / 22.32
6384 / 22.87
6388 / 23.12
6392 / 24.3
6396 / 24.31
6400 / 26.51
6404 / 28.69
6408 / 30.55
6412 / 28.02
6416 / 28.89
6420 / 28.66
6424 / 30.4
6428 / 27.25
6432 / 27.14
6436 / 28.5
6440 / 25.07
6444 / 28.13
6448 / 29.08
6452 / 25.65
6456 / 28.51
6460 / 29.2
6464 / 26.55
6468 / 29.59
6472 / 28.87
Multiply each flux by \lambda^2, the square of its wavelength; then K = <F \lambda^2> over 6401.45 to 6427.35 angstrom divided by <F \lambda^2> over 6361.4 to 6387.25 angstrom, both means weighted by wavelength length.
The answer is 1.16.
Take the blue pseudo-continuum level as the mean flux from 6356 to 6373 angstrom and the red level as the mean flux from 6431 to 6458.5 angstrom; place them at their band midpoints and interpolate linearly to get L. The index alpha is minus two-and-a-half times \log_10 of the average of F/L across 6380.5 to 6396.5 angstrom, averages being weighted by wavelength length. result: 0.14 mag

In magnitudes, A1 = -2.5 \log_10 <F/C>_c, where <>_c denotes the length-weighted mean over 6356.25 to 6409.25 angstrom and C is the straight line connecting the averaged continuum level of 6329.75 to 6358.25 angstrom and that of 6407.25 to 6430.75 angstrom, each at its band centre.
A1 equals 0.076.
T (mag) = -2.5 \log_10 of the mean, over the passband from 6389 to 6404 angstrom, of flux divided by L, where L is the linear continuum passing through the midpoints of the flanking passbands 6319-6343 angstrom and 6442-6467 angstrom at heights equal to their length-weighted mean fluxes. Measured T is 0.07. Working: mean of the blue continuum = 26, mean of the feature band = 25.4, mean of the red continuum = 27.9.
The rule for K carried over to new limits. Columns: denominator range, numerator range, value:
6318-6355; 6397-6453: 1.10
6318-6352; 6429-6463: 1.10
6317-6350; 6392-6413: 1.07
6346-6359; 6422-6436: 1.12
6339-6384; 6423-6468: 1.10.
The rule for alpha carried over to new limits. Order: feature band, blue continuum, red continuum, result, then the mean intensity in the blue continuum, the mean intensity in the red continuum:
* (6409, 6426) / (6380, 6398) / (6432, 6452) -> -0.138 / 23.5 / 27.4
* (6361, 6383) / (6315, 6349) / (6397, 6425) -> 0.065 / 26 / 28.6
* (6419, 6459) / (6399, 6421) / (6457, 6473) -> 0.028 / 28.6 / 28.5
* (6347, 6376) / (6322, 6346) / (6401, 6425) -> 0.036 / 26.1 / 29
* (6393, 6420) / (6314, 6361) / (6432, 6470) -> -0.027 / 26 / 27.8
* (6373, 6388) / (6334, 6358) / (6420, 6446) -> 0.115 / 26.2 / 27.8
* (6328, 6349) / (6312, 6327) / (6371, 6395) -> -0.047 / 25.5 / 24.3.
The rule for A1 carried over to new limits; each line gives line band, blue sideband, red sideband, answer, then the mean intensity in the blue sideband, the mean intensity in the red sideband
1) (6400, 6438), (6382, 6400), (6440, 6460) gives -0.11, 24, 27.7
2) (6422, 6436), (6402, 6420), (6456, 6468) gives 0.02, 29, 28.3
